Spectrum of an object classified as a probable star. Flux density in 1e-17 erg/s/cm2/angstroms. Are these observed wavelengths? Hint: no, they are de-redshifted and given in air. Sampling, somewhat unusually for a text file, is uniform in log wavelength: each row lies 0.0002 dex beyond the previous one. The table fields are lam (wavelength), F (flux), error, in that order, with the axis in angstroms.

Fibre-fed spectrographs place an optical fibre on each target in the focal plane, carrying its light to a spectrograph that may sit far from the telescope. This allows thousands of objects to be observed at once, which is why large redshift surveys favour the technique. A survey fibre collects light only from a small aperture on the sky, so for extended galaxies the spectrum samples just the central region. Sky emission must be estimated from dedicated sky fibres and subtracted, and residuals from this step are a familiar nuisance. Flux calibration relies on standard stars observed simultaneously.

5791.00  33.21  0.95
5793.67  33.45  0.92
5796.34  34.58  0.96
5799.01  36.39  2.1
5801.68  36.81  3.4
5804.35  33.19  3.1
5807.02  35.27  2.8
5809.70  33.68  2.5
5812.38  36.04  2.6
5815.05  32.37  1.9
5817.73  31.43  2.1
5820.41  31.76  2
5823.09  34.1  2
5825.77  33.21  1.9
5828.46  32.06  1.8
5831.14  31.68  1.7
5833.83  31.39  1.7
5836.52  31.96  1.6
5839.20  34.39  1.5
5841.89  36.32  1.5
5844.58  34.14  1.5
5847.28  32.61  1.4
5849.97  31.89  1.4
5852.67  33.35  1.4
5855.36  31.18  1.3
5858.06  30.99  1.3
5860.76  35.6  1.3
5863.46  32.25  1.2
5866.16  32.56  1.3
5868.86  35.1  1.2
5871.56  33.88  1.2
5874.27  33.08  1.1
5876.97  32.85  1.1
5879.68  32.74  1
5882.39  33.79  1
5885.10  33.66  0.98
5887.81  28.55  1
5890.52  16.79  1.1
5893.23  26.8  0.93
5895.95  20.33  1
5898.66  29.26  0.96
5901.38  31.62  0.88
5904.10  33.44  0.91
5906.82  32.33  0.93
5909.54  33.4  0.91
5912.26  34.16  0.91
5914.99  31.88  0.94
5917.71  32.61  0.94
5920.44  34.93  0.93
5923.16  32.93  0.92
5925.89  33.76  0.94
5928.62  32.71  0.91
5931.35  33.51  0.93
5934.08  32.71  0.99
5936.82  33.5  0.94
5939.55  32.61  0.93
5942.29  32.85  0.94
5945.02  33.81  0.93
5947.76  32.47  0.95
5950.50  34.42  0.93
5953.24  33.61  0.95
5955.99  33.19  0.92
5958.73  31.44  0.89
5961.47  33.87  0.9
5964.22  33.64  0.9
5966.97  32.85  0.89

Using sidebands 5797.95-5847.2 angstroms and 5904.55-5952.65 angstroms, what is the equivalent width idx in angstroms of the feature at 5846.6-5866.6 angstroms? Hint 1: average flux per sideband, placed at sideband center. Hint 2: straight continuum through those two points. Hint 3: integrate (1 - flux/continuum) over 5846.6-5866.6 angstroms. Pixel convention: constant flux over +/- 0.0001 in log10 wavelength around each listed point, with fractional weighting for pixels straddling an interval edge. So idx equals 0.6 angstroms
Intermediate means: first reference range 33.6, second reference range 33.2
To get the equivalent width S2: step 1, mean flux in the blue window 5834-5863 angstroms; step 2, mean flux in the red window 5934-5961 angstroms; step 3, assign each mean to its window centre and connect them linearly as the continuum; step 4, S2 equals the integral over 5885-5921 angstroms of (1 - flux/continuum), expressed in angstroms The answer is 3.7 angstroms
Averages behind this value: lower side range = 33.1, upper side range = 33.1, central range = 29.7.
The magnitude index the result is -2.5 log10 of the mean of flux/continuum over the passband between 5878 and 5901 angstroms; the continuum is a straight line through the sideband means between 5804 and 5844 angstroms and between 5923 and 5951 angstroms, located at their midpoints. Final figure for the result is 0.19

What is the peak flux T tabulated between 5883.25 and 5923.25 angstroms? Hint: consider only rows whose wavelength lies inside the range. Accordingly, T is 34.93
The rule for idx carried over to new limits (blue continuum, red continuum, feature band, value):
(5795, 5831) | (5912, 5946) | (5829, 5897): 4.1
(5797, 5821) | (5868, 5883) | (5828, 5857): 0.9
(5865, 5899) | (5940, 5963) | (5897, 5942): -1.5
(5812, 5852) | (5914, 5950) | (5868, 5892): 1.4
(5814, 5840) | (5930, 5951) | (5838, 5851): -0.6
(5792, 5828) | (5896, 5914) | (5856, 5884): -0.7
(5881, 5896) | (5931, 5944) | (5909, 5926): -1.5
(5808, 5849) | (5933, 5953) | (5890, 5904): 2.9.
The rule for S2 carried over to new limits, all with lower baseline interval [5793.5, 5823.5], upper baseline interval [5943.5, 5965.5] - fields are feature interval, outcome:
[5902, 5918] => 0.3 angstroms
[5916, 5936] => 0.1 angstroms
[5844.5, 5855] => 0.4 angstroms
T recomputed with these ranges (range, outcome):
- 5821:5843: 36.32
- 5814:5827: 34.1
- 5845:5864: 35.6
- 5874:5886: 33.79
